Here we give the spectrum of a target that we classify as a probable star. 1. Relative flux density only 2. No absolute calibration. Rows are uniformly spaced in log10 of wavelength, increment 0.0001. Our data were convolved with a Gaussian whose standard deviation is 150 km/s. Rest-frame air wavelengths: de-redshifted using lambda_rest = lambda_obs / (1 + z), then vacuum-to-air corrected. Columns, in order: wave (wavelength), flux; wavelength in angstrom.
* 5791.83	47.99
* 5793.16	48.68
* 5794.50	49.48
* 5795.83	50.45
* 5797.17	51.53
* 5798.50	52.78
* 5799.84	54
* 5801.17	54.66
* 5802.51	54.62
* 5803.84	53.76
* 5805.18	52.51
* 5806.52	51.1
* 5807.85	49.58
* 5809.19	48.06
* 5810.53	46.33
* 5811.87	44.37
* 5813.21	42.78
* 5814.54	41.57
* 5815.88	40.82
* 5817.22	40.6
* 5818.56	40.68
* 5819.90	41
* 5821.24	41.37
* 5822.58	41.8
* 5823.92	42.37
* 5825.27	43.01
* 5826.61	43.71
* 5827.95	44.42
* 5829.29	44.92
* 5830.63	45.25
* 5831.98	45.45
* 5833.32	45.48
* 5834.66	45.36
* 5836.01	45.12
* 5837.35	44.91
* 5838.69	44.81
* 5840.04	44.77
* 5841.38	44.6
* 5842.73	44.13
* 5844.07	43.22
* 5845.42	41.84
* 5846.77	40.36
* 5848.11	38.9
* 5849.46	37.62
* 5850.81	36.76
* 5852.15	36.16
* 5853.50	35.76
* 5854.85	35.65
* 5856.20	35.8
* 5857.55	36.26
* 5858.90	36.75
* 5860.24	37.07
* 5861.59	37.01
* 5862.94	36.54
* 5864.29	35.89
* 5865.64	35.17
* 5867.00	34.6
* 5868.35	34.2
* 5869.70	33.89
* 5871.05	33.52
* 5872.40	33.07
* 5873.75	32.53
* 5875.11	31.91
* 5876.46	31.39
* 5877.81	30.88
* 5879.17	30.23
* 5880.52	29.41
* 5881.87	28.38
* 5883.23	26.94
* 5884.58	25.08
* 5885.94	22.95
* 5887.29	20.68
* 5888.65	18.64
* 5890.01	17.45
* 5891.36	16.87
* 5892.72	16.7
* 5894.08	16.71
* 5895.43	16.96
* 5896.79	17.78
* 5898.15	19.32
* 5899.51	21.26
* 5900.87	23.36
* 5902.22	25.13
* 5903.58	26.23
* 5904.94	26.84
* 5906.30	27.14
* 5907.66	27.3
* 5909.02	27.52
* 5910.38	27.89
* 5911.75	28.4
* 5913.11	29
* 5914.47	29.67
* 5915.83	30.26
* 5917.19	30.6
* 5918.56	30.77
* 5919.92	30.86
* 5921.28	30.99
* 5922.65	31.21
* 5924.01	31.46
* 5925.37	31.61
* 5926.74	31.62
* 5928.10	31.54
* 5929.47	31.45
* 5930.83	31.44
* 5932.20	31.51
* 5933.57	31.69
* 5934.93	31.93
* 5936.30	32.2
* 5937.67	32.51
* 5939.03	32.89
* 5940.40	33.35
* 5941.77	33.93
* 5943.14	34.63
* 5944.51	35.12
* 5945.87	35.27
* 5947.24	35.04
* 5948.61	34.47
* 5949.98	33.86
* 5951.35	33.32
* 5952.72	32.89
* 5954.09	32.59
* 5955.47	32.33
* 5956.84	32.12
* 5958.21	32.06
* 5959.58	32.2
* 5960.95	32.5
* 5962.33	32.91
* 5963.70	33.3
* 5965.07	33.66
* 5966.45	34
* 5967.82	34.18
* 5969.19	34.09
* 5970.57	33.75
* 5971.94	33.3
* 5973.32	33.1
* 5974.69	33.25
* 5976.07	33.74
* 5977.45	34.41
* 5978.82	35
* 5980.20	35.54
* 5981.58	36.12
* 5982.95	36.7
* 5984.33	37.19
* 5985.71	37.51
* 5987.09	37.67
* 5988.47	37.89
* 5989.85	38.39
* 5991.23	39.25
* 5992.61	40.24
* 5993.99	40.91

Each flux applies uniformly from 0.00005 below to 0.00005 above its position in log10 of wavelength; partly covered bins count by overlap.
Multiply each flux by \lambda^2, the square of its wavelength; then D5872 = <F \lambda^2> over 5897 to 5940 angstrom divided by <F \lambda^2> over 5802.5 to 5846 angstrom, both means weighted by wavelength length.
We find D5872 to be 0.67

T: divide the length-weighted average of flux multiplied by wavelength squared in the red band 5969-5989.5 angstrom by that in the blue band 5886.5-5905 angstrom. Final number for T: 1.81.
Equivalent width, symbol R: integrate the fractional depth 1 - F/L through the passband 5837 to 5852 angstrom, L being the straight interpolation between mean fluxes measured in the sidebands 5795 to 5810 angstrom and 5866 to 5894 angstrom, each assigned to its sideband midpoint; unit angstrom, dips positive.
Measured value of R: -1.2 angstrom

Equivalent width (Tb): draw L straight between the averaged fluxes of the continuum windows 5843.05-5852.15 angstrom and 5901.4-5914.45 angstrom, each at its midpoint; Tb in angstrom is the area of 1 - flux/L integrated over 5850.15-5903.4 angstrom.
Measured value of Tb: 8.4 angstrom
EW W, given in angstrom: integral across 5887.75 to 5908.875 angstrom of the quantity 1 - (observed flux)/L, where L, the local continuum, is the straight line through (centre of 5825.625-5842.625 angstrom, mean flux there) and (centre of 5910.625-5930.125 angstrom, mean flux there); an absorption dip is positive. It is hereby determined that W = 7.88 angstrom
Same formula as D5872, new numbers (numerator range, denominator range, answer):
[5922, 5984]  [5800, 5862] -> 0.80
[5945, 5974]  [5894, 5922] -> 1.30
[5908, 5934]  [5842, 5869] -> 0.83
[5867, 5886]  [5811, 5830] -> 0.74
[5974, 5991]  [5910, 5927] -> 1.22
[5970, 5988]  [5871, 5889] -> 1.29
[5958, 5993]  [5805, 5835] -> 0.83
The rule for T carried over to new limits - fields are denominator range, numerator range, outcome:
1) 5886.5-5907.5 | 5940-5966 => 1.63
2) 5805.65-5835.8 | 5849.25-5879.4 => 0.80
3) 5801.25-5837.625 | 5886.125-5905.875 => 0.46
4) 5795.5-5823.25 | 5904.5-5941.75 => 0.67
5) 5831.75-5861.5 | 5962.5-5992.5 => 0.91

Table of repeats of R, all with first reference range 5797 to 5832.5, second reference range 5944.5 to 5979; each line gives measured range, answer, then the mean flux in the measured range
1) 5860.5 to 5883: 4.57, 33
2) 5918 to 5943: 2.98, 31.9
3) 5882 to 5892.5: 4.89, 21.4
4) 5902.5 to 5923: 4.82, 28.9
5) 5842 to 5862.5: 2.32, 38.2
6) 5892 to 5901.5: 4.93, 18.8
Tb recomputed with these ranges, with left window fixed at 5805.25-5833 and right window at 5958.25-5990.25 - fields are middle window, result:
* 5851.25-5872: 3.0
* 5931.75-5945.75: 1.4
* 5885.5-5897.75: 6.6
